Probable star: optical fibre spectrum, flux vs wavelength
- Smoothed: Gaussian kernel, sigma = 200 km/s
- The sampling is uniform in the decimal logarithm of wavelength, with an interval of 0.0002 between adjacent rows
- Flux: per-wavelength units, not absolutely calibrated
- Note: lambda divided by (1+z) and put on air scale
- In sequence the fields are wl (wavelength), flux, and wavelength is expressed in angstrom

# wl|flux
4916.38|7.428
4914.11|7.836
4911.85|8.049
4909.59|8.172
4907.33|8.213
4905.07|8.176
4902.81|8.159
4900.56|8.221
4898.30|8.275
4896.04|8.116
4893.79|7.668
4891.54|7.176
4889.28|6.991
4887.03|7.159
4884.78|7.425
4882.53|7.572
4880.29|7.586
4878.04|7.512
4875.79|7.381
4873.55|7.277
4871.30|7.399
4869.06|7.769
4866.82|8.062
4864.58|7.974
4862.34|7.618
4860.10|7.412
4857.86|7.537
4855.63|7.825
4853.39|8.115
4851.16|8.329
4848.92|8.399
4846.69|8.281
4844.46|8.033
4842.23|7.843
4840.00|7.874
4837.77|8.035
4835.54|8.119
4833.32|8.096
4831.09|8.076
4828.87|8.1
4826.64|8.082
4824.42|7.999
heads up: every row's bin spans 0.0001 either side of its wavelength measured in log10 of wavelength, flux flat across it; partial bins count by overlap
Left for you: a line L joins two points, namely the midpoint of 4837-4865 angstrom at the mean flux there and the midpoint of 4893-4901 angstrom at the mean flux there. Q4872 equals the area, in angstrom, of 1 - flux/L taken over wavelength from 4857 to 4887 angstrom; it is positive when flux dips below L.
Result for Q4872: 1.6 angstrom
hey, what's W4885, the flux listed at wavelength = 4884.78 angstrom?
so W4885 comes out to 7.425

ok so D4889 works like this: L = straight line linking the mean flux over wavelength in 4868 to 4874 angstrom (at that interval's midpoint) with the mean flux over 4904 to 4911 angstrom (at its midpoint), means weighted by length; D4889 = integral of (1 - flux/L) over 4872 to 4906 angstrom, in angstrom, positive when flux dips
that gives 0.86 angstrom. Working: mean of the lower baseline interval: 7.5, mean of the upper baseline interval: 8.18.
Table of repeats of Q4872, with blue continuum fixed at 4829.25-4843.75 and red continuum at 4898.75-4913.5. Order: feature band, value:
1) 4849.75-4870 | 0.5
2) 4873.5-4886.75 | 1.1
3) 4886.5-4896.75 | 0.9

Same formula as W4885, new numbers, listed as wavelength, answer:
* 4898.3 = 8.275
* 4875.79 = 7.381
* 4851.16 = 8.329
